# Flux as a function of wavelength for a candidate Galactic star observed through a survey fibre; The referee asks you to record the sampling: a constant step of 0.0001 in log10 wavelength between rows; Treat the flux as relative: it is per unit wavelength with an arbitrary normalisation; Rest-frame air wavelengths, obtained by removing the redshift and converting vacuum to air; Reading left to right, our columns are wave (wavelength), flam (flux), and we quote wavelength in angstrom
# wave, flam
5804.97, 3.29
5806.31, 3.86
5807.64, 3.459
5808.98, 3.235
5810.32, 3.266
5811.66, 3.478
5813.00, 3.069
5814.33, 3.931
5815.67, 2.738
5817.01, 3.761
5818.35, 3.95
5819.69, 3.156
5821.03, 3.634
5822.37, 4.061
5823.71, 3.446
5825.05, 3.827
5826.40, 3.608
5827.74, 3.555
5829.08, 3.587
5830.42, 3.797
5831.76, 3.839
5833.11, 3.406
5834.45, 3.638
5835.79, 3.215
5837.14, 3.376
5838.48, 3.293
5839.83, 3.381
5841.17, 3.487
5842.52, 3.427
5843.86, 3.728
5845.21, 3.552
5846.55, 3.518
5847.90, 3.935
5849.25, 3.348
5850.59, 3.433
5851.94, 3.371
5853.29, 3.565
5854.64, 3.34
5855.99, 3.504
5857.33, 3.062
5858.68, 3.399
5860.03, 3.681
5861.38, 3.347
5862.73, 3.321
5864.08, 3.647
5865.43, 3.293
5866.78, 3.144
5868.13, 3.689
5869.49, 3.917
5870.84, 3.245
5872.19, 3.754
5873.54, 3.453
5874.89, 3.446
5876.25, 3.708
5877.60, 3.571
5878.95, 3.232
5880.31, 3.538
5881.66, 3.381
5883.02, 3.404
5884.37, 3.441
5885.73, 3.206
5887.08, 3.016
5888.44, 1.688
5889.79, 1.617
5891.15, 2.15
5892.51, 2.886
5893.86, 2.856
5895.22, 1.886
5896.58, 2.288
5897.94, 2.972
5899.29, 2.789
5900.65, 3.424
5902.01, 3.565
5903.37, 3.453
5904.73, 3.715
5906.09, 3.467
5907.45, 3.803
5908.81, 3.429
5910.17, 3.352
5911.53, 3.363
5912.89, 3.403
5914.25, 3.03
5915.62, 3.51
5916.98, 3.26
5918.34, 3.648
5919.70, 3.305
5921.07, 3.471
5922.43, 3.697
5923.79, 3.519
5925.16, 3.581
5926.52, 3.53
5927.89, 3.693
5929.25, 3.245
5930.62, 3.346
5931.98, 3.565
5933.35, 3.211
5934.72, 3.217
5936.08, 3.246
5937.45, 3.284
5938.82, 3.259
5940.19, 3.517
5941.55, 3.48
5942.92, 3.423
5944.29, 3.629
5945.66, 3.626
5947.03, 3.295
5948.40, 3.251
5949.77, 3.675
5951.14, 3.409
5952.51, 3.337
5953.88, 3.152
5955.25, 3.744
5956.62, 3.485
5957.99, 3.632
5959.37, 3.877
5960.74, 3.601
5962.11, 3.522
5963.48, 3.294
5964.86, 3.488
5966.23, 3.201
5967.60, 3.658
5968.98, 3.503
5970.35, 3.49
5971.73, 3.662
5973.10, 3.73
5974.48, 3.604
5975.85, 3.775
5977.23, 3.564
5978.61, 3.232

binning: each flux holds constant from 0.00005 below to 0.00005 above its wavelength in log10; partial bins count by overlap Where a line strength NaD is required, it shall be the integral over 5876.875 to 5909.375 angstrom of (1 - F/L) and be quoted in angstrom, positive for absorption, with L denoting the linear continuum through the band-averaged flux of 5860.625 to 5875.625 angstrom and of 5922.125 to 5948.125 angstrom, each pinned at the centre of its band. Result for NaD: 4.0 angstrom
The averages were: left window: 3.48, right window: 3.43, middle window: 3.03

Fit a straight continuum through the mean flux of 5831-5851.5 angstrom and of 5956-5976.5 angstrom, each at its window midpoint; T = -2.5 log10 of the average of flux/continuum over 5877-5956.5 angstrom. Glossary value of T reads 0.09 mag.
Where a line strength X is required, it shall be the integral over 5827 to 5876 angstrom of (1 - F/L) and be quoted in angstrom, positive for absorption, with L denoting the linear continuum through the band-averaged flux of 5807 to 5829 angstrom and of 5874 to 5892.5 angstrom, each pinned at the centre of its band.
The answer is -3.49 angstrom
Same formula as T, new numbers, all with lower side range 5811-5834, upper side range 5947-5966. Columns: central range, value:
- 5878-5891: 0.21 mag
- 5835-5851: 0.03 mag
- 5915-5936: 0.02 mag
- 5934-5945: 0.04 mag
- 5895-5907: 0.13 mag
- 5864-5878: 0.01 mag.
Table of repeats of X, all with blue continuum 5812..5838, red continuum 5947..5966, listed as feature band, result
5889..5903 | 3.4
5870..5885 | 0.2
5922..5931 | 0.0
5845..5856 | 0.1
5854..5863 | 0.4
